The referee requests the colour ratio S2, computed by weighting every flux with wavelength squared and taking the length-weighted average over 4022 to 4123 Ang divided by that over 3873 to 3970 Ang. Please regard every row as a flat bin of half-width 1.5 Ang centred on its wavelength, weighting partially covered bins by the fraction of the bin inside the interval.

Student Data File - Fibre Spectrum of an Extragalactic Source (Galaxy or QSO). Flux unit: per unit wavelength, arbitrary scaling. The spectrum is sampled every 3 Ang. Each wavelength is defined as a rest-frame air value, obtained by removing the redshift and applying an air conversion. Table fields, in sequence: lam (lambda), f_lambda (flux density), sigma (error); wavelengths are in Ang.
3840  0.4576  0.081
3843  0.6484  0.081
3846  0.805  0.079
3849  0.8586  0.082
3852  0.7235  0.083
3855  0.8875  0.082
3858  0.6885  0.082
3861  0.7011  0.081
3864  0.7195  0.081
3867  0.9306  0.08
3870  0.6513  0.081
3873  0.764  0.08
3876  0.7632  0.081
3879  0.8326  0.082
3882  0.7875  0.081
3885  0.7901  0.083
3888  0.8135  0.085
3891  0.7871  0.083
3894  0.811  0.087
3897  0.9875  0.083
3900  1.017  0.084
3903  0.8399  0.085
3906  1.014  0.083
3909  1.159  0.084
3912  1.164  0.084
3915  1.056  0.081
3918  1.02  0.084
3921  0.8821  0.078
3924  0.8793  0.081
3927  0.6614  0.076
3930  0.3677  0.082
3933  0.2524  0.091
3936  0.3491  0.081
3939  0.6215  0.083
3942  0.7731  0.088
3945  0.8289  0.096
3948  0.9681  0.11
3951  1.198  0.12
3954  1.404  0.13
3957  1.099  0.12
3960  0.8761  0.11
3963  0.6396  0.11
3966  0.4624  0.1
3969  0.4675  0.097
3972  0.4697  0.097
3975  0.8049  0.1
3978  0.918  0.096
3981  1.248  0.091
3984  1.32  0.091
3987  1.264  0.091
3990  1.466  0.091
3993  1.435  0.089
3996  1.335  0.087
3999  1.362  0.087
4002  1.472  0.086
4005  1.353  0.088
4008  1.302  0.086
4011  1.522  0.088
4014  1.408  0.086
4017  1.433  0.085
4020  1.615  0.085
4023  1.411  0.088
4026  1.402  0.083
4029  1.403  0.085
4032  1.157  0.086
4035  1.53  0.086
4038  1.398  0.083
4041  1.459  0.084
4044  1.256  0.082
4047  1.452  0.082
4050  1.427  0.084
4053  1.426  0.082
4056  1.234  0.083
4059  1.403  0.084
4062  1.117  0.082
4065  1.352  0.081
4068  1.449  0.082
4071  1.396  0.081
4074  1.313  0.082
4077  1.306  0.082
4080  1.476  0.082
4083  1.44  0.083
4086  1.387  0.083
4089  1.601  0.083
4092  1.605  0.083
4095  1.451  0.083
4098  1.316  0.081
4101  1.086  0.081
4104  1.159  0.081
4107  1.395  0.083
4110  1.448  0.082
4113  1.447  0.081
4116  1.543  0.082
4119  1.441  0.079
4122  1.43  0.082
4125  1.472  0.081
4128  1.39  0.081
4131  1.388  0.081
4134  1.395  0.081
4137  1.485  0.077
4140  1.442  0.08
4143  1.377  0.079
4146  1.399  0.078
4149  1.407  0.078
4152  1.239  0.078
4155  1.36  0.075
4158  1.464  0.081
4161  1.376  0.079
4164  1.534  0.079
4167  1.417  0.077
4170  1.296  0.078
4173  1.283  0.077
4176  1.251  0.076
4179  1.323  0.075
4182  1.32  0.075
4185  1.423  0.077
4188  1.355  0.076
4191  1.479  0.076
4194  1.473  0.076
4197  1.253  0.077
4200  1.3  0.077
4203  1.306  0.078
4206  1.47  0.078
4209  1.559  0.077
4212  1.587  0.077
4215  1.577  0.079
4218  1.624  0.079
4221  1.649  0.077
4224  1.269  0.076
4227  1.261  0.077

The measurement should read 1.80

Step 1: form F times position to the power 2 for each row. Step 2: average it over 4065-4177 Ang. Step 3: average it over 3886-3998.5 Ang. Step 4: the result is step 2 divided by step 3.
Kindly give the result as 1.7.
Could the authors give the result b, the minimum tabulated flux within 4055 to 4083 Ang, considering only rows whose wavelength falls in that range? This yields 1.117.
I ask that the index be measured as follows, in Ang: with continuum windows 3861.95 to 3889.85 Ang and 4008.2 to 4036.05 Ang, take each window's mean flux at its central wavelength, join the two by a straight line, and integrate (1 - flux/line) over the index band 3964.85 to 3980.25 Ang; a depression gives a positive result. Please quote 7.0 Ang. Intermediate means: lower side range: 0.782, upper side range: 1.42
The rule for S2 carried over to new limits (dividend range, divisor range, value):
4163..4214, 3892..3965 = 1.83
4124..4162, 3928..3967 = 2.03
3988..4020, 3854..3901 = 1.87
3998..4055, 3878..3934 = 1.75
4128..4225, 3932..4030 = 1.42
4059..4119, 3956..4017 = 1.30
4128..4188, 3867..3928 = 1.77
